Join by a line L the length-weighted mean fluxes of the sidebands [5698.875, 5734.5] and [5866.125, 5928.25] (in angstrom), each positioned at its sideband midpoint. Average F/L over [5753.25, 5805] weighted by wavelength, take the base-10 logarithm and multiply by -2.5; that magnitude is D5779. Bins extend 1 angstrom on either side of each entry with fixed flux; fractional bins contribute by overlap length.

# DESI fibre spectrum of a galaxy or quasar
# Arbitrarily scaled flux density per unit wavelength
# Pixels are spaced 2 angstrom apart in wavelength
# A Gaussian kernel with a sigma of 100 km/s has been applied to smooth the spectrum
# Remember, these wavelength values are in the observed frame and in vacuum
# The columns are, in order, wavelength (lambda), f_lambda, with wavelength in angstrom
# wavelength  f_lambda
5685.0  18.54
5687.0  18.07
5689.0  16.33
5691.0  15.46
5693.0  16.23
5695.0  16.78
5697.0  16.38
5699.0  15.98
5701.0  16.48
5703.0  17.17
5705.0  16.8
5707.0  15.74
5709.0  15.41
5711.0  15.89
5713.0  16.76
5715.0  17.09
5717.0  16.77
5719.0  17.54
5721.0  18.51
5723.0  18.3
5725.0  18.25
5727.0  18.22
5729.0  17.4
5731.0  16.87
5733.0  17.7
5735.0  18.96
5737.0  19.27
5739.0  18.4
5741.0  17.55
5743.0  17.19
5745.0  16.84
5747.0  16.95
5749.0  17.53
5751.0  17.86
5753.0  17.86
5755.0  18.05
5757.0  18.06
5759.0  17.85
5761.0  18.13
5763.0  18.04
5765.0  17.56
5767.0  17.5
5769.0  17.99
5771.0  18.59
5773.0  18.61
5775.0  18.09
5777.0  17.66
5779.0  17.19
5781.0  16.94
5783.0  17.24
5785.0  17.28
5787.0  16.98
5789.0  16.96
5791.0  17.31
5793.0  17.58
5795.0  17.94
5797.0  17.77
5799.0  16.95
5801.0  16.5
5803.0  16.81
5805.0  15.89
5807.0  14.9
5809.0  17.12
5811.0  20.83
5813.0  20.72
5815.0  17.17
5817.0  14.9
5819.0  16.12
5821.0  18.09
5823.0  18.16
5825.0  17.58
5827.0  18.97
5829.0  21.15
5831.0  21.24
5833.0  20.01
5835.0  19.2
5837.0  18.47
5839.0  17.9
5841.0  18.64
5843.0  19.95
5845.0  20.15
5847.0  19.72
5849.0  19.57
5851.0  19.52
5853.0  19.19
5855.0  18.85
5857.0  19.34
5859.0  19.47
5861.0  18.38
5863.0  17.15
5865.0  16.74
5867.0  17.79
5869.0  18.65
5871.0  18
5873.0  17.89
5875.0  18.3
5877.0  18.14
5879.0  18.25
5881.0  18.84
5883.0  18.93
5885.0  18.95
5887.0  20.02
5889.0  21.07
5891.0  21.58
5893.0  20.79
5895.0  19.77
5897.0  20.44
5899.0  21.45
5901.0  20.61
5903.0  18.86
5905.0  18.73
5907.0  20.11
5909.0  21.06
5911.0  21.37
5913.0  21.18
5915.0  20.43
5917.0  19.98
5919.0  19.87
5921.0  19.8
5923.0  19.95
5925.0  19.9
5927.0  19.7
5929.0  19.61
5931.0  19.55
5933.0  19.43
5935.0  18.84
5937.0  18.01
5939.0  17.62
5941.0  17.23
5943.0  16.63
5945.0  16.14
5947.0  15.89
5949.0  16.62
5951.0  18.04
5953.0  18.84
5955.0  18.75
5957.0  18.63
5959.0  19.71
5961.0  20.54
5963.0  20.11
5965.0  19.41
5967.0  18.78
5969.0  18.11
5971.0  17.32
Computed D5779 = 0.027 mag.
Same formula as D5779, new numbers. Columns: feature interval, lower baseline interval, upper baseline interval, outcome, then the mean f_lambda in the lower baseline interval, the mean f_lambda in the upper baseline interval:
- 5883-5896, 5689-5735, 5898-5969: -0.09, 16.9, 19.2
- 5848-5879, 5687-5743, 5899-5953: 0.00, 17.1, 19.1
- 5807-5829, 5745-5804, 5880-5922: 0.03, 17.6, 20.2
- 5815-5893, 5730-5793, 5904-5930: 0.02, 17.7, 20.1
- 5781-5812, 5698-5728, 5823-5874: 0.06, 17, 18.9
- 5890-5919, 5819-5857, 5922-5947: -0.10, 19.2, 18.4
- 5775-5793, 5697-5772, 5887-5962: 0.04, 17.5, 19.4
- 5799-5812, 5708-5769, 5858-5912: 0.09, 17.6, 19.3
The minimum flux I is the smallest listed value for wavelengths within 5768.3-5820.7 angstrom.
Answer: 14.9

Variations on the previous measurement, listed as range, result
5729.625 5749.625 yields 16.84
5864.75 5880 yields 16.74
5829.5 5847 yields 17.9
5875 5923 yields 18.14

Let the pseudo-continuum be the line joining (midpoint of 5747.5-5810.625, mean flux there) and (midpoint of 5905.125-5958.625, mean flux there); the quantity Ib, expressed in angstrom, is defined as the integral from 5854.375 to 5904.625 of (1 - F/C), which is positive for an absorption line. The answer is -1.8 angstrom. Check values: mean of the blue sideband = 17.5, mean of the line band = 19.1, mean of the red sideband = 19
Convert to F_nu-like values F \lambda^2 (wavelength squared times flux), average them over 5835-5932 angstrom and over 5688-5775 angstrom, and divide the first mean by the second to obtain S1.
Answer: 1.18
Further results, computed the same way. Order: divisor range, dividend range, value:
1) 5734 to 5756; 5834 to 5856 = 1.11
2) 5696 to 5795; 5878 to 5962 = 1.17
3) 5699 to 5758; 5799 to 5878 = 1.10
